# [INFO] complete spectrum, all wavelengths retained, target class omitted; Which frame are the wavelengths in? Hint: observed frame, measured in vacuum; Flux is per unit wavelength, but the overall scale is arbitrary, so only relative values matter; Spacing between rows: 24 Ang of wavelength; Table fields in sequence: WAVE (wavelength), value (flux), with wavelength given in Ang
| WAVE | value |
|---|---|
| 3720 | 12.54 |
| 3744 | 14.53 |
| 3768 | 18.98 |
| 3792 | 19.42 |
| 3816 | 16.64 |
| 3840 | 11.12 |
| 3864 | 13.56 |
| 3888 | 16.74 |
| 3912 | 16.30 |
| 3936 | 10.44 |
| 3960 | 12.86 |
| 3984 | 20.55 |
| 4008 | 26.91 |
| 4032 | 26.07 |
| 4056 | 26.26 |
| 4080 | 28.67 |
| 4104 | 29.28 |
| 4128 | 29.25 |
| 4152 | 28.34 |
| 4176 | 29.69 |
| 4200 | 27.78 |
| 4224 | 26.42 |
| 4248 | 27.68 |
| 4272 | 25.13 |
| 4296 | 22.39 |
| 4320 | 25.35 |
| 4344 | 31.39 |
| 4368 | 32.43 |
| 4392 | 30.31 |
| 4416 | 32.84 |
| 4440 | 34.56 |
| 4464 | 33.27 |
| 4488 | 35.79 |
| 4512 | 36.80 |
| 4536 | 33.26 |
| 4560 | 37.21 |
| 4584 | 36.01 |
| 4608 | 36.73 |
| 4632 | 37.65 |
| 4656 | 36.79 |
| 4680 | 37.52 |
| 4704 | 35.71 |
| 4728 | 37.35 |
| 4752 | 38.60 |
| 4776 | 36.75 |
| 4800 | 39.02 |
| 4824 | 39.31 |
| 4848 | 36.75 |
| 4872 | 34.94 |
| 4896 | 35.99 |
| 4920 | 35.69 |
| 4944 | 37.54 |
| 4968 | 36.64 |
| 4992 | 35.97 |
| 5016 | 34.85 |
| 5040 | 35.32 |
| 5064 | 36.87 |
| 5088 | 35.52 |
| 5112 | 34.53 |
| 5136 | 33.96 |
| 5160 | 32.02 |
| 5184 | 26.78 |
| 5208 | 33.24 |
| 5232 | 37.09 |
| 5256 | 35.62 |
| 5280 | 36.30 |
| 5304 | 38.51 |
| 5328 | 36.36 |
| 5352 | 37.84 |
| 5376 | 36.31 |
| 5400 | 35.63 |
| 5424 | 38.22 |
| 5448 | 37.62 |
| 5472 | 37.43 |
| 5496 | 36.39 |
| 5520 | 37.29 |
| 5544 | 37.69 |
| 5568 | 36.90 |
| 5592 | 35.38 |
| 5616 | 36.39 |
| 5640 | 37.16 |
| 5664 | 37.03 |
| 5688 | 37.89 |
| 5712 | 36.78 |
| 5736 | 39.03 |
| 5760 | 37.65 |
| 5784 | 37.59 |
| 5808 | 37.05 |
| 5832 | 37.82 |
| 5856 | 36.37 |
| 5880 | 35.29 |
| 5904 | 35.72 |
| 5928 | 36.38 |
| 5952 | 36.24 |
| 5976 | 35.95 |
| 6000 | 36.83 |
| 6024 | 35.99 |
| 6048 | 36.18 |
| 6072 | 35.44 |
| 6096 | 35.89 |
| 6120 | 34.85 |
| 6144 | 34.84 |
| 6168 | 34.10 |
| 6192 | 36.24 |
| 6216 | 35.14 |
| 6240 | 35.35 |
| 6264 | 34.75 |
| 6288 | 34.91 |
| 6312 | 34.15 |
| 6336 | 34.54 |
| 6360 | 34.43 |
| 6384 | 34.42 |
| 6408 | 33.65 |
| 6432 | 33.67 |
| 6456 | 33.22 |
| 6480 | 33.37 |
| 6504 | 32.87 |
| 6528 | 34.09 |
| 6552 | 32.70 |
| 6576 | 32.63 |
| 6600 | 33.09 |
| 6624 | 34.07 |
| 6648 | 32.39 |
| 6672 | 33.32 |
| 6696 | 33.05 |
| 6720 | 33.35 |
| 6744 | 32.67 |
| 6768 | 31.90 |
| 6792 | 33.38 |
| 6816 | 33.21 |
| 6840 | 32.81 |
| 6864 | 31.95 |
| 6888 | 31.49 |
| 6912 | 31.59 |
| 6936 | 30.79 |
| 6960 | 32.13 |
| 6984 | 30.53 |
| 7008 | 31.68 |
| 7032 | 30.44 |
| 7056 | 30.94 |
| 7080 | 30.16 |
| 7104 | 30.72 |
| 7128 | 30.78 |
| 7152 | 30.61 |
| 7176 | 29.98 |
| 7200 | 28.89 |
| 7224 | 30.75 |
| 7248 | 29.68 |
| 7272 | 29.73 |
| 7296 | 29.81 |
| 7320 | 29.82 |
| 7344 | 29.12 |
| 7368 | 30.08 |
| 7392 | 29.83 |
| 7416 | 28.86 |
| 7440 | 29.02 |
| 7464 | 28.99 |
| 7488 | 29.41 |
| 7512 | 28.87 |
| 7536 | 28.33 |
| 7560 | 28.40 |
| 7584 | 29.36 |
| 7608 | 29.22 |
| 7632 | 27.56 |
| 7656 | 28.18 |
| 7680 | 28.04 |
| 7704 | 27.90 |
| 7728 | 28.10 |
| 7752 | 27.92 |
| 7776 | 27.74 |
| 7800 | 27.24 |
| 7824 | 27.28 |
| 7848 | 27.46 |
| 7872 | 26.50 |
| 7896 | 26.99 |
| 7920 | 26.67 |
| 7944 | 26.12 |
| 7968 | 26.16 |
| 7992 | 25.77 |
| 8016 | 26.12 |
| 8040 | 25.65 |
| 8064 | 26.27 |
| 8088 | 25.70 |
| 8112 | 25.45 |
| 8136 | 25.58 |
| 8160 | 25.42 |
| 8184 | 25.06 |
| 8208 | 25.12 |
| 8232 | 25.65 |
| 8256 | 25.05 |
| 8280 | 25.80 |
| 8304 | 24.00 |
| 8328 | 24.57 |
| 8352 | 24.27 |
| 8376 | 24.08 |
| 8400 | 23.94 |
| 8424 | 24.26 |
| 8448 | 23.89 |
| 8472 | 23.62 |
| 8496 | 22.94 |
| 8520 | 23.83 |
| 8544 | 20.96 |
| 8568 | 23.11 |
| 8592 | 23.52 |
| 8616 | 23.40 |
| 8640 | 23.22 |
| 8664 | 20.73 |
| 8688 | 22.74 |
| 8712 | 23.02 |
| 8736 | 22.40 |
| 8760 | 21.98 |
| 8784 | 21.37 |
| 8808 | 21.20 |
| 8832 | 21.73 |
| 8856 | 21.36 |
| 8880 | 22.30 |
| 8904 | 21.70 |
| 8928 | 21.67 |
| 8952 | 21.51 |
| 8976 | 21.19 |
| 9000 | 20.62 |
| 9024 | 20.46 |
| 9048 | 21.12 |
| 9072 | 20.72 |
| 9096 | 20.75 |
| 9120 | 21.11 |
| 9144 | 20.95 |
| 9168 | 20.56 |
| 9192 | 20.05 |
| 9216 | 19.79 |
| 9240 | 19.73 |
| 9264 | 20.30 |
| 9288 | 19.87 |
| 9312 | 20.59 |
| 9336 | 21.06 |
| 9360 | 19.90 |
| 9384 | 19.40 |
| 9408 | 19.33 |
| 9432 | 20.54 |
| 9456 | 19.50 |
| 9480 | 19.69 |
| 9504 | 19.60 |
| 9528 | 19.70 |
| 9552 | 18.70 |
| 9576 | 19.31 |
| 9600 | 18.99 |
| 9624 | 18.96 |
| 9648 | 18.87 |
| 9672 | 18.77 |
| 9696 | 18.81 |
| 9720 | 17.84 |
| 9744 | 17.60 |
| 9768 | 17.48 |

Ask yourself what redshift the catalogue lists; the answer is 0.000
